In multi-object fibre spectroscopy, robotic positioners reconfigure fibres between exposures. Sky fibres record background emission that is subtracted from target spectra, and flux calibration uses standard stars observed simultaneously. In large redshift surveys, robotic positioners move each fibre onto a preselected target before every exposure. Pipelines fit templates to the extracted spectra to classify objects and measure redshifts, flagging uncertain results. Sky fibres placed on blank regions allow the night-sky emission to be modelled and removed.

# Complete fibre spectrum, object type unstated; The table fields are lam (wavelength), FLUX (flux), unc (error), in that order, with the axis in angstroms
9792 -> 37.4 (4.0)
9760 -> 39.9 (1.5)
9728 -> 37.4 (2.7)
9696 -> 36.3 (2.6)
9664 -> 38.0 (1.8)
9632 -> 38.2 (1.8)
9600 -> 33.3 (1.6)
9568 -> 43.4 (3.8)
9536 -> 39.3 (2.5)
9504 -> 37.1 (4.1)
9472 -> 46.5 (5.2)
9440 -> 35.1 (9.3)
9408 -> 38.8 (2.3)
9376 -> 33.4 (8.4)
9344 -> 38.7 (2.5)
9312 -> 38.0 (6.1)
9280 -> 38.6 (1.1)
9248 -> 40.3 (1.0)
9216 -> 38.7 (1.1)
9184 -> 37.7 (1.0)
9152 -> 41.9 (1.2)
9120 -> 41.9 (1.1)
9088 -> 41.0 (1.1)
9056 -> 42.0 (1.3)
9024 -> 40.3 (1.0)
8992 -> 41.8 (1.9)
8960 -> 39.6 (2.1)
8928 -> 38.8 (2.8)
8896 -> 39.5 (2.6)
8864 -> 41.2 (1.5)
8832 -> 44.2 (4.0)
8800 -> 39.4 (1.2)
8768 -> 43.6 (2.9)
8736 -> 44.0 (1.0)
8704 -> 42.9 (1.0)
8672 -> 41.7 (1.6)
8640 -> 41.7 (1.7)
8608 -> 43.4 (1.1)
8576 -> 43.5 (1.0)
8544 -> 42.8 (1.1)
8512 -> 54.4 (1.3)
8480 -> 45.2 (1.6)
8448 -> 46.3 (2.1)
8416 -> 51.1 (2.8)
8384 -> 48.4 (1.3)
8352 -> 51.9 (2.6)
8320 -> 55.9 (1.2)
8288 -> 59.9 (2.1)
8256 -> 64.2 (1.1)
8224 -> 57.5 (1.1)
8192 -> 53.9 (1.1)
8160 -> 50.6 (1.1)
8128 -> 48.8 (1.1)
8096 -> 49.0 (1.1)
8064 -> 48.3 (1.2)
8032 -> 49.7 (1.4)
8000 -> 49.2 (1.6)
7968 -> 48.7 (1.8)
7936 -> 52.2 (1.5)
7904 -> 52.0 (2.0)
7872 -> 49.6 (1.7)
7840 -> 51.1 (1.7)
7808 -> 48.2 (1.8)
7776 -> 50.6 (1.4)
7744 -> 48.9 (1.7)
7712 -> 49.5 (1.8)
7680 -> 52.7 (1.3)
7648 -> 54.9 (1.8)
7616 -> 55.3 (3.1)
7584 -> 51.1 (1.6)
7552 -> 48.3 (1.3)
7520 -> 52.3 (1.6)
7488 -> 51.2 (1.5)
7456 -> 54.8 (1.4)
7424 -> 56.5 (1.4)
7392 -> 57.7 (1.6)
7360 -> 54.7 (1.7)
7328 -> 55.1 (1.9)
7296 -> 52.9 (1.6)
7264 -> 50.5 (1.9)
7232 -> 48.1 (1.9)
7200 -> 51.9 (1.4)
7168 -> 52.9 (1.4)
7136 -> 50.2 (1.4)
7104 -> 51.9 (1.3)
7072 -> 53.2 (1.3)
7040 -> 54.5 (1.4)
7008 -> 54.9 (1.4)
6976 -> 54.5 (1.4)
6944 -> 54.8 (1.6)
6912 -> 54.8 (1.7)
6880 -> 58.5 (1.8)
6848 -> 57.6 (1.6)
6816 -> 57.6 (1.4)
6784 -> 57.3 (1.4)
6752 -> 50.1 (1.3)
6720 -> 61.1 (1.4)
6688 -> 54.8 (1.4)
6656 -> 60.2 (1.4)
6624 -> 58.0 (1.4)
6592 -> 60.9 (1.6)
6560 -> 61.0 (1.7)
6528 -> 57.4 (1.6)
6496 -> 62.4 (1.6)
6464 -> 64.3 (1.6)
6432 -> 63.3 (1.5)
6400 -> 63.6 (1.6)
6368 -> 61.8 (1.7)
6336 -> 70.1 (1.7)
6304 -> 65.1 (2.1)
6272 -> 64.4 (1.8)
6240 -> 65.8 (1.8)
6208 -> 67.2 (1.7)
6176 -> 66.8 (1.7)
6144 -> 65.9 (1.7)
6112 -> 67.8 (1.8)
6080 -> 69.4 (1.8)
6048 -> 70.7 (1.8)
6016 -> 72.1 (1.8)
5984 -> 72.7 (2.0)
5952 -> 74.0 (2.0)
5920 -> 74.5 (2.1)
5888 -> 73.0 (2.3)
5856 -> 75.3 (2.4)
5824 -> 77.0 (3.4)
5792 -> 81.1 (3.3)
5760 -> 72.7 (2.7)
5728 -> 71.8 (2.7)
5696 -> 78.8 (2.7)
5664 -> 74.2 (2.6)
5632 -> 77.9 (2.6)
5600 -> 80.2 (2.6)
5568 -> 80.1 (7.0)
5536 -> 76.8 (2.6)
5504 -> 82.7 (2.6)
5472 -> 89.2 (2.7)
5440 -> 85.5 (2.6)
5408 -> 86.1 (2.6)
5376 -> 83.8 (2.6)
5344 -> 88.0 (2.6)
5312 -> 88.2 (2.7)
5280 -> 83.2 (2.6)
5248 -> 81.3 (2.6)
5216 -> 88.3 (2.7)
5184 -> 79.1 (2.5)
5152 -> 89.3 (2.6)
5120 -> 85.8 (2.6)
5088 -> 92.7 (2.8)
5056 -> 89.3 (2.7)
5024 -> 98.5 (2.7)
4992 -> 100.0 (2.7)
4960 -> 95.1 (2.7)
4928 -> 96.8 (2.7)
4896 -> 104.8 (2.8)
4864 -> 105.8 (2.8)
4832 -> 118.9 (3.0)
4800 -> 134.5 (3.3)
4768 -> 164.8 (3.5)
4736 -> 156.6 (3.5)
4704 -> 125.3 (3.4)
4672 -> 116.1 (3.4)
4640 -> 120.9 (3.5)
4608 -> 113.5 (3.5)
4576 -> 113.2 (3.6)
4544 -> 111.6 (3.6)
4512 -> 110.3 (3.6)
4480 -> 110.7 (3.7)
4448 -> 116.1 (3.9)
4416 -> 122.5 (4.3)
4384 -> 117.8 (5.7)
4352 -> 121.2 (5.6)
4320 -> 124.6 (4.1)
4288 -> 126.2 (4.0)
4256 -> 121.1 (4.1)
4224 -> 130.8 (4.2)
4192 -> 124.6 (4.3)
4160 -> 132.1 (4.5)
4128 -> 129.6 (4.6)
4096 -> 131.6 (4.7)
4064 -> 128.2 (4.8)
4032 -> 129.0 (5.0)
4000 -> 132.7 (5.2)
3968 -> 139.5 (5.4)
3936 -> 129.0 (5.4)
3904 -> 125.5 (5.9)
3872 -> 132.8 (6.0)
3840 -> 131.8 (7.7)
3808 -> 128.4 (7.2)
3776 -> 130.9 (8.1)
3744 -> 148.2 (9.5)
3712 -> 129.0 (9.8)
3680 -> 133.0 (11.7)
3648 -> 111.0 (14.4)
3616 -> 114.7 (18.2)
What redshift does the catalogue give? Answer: 0.70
